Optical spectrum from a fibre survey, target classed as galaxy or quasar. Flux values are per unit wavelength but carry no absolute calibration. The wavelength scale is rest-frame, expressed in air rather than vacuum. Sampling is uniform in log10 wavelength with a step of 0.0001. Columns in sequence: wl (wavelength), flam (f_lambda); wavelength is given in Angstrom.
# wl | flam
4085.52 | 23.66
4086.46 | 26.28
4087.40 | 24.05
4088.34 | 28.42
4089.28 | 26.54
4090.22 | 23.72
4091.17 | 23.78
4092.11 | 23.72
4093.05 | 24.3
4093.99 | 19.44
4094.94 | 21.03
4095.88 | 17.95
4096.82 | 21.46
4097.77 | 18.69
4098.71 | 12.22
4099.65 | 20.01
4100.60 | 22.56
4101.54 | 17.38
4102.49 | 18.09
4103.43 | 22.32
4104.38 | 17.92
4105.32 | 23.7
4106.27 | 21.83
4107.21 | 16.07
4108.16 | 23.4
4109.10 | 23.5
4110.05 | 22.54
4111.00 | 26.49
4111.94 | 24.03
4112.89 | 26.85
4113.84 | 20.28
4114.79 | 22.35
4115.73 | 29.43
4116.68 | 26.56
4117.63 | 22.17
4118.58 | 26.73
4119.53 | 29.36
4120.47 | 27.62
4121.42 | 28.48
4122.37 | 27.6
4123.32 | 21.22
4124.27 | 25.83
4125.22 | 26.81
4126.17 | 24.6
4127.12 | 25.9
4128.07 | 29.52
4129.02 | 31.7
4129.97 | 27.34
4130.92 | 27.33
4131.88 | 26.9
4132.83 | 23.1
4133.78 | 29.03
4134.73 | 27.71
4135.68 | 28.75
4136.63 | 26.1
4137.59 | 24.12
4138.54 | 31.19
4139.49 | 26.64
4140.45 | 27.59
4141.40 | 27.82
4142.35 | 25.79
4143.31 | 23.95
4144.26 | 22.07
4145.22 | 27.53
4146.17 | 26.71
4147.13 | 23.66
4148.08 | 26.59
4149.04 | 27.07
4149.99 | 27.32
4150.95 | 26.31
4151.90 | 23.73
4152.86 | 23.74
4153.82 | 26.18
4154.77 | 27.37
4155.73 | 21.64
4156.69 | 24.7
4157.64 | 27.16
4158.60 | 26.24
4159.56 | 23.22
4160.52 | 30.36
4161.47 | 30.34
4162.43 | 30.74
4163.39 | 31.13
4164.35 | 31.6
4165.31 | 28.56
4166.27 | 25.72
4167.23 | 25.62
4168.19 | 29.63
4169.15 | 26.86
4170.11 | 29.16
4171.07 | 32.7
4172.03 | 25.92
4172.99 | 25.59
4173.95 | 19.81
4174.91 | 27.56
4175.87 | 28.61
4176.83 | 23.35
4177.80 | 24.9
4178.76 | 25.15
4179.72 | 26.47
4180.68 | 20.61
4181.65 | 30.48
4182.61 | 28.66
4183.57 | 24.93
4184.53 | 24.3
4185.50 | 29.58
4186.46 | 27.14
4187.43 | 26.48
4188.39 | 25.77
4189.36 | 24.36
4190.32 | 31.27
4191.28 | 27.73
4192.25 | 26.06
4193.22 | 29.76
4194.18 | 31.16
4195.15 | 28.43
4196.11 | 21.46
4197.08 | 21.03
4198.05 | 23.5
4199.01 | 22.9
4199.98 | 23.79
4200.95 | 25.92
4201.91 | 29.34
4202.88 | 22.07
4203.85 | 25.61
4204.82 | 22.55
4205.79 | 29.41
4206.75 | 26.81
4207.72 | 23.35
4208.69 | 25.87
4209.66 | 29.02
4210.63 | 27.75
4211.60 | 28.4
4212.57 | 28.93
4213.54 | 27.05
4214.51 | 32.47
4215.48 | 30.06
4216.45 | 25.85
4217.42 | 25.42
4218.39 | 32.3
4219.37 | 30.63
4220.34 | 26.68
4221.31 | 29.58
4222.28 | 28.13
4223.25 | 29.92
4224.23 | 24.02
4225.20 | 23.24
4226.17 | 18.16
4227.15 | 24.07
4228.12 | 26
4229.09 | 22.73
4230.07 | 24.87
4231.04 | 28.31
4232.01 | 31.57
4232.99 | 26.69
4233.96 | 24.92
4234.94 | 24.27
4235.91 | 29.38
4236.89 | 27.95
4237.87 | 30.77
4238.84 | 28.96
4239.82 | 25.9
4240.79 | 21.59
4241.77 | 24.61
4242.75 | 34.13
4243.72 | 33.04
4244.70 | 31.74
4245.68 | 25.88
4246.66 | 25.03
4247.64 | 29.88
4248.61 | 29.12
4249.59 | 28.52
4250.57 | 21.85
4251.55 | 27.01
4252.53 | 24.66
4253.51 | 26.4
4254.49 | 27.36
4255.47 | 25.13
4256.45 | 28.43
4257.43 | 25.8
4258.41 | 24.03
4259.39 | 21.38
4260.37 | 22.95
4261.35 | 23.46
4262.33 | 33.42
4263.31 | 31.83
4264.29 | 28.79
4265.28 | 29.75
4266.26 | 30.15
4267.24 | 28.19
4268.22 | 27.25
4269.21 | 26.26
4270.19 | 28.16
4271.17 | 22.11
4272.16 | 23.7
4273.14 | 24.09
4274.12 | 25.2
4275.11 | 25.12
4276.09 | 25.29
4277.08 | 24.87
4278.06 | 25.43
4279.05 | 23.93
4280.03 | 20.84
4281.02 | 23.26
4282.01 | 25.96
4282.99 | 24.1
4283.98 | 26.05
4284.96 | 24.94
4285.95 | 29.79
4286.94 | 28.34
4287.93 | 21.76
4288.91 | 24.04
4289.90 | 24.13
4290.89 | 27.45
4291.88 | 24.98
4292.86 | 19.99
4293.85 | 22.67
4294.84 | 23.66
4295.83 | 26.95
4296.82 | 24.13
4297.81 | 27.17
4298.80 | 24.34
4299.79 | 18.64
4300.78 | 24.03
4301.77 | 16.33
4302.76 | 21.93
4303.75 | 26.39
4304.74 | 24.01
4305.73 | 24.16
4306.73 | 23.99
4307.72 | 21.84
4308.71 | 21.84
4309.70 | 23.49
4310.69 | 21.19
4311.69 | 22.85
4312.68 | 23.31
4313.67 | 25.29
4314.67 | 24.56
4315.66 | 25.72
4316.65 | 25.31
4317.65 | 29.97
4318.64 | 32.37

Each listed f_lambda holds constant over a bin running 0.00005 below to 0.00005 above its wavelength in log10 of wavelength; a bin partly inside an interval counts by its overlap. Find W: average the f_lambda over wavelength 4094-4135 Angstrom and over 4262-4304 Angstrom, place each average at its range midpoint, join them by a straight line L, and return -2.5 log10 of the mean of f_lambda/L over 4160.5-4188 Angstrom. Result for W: -0.125 mag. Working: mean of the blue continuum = 23.8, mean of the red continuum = 25.2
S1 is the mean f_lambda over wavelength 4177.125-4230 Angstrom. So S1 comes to 26.4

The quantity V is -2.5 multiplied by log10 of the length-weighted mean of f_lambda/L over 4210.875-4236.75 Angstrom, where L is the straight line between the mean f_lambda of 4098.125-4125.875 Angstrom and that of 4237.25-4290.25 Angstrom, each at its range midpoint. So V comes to -0.06 mag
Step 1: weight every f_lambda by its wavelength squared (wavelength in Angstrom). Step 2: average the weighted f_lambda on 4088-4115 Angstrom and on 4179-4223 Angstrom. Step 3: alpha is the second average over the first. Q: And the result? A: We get 1.30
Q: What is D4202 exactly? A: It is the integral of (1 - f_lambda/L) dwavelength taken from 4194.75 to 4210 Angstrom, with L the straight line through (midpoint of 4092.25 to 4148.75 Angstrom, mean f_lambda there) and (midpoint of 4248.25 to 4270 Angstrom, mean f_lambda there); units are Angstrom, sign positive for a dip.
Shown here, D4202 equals 0.5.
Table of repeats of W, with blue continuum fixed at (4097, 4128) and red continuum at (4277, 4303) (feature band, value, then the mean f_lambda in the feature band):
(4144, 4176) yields -0.14 mag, 26.8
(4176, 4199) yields -0.11 mag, 26.2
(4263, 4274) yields -0.14 mag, 27.2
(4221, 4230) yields -0.05 mag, 25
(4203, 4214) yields -0.13 mag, 26.6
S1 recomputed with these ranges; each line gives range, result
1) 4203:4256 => 27.1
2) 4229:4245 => 27.8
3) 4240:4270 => 27.3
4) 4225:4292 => 26.2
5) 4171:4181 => 25.3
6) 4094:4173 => 25.3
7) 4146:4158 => 25.5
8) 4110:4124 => 25.5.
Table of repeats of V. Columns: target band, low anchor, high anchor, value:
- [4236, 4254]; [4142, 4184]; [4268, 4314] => -0.110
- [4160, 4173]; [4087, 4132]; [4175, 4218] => -0.137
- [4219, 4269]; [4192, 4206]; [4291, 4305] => -0.107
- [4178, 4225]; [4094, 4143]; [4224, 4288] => -0.053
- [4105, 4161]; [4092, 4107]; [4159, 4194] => -0.118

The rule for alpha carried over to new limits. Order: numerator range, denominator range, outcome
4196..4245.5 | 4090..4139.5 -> 1.17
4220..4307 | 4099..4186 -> 1.06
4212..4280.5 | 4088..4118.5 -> 1.29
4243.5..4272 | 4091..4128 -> 1.26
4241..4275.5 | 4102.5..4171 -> 1.10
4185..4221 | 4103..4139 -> 1.10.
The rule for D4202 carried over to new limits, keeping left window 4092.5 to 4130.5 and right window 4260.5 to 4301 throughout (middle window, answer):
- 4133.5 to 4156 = -2.3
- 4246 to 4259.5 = -0.6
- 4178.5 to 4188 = -0.8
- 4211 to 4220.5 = -1.6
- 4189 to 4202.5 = -1.0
